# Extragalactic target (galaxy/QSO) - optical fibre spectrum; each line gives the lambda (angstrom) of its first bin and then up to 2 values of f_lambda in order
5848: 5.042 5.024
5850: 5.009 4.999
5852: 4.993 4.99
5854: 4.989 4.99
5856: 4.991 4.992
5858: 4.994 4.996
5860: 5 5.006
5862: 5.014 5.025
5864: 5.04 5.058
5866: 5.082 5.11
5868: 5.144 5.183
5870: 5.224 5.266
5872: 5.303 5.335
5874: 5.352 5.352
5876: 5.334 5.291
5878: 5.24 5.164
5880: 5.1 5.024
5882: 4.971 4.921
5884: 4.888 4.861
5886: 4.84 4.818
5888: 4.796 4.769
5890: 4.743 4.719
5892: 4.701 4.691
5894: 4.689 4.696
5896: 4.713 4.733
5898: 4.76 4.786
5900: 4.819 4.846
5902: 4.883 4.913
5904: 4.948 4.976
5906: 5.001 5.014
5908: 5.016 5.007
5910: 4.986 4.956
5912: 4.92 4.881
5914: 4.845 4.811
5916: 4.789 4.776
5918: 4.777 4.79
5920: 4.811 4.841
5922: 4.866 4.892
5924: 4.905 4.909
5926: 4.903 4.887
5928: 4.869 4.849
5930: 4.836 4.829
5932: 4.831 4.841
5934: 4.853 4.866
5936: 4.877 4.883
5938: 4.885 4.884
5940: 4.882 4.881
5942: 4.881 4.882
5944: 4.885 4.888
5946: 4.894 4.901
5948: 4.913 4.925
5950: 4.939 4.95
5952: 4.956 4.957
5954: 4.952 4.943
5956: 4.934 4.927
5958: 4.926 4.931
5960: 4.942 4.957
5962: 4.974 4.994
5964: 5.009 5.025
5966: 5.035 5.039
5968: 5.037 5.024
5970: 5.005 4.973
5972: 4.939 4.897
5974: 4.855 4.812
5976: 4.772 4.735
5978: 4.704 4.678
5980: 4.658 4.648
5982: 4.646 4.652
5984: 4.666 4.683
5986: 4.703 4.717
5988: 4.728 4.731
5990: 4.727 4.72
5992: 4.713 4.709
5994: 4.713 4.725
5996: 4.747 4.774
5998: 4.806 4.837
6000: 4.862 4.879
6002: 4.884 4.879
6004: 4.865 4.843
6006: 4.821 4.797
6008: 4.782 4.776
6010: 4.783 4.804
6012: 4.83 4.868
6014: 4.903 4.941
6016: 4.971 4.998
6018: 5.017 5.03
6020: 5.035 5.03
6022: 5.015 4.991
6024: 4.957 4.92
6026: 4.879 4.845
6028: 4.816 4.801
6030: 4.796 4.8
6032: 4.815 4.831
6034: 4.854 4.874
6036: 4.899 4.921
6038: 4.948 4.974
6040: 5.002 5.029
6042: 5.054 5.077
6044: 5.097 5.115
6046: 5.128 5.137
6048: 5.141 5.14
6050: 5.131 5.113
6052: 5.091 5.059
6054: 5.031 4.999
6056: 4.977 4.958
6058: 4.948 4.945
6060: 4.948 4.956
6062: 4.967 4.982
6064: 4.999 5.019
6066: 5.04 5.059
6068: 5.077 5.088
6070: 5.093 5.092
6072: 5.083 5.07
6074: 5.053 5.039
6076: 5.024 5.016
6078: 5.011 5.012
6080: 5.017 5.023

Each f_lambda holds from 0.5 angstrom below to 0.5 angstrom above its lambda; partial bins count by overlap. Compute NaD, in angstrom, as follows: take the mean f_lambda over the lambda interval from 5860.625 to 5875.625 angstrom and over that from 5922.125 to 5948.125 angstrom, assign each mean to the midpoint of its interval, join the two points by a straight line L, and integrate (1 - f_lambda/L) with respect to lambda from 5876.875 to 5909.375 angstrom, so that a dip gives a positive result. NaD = 1.13 angstrom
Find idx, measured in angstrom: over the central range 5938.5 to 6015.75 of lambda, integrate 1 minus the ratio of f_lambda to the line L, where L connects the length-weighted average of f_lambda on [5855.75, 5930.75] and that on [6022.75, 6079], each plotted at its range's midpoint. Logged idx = 1.9 angstrom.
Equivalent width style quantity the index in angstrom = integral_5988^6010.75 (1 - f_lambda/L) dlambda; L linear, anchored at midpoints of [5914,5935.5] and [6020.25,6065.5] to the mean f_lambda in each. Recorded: 0.65 angstrom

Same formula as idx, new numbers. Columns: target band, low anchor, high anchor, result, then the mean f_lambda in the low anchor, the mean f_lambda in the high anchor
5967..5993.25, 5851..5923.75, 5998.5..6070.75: 0.9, 4.96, 4.96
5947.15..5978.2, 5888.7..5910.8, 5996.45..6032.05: -0.5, 4.84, 4.88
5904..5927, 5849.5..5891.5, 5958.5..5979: 0.4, 5.05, 4.93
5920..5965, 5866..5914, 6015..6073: 0.7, 4.97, 4.99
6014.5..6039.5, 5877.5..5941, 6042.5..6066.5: 0.5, 4.87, 5.04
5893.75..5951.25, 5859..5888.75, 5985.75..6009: 1.1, 5.09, 4.78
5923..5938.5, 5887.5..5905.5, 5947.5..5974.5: 0.0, 4.79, 4.96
